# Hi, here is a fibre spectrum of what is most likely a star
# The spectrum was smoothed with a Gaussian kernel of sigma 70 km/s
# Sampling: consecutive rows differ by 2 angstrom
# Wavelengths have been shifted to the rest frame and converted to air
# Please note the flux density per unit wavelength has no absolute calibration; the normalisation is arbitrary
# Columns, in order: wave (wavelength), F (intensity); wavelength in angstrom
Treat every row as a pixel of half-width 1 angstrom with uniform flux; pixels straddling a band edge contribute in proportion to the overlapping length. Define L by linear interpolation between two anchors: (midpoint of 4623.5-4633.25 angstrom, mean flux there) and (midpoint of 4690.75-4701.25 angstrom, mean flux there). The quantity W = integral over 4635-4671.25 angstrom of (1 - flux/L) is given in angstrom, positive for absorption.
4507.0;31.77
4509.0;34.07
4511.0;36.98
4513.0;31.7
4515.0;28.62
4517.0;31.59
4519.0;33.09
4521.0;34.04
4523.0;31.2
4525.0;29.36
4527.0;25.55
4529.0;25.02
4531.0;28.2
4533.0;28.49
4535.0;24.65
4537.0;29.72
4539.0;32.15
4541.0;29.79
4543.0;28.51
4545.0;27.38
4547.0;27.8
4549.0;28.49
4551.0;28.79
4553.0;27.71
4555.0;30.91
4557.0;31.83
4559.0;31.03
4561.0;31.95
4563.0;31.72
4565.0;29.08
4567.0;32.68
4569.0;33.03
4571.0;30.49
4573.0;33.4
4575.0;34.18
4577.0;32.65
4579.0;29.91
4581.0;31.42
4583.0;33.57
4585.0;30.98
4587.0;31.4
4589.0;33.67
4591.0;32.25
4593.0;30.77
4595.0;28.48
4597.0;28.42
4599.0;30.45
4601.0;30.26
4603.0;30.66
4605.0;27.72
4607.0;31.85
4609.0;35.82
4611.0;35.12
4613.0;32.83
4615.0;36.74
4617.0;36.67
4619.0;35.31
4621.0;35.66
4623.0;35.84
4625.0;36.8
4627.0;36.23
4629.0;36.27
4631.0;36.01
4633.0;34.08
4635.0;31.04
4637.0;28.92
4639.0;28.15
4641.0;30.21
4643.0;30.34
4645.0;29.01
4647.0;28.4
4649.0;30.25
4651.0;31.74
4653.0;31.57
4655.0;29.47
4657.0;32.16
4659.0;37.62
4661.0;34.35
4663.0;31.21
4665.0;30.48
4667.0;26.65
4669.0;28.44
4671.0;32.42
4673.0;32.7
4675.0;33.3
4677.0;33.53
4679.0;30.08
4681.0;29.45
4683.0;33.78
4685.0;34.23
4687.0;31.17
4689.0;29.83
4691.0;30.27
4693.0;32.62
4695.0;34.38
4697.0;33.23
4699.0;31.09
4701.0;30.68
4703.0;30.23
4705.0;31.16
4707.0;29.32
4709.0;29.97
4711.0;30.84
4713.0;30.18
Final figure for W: 4.2 angstrom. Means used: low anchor 36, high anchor 32.3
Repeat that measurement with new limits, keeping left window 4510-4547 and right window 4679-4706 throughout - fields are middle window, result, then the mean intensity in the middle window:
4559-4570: -0.54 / 31.6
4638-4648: 0.59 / 29.2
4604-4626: -2.75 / 34.6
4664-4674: 0.39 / 30.1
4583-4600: -0.28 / 31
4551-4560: -0.05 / 30.2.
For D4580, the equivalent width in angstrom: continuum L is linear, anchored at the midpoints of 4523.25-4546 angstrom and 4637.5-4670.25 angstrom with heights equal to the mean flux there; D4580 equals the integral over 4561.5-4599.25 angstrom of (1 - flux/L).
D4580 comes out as -3.1 angstrom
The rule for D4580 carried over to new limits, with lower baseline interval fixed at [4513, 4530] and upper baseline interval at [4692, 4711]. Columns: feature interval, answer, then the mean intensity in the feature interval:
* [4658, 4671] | -0.19 angstrom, 31.5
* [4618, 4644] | -2.24 angstrom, 33.5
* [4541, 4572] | 0.13 angstrom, 30.1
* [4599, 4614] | -0.65 angstrom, 31.9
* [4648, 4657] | 0.02 angstrom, 30.9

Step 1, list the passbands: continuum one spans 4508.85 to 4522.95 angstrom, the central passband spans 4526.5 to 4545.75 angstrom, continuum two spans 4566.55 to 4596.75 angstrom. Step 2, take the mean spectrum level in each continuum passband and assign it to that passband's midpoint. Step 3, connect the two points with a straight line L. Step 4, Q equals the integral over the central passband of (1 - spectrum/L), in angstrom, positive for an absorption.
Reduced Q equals 2.6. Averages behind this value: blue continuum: 32.7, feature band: 28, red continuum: 31.8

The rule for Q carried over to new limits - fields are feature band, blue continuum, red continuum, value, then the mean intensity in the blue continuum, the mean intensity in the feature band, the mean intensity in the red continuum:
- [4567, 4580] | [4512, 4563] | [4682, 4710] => -1.00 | 29.5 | 32.3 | 31.6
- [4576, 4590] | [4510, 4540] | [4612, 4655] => -0.17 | 30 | 31.9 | 32.9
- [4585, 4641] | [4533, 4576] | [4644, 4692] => -3.62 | 30.2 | 32.8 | 31.3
